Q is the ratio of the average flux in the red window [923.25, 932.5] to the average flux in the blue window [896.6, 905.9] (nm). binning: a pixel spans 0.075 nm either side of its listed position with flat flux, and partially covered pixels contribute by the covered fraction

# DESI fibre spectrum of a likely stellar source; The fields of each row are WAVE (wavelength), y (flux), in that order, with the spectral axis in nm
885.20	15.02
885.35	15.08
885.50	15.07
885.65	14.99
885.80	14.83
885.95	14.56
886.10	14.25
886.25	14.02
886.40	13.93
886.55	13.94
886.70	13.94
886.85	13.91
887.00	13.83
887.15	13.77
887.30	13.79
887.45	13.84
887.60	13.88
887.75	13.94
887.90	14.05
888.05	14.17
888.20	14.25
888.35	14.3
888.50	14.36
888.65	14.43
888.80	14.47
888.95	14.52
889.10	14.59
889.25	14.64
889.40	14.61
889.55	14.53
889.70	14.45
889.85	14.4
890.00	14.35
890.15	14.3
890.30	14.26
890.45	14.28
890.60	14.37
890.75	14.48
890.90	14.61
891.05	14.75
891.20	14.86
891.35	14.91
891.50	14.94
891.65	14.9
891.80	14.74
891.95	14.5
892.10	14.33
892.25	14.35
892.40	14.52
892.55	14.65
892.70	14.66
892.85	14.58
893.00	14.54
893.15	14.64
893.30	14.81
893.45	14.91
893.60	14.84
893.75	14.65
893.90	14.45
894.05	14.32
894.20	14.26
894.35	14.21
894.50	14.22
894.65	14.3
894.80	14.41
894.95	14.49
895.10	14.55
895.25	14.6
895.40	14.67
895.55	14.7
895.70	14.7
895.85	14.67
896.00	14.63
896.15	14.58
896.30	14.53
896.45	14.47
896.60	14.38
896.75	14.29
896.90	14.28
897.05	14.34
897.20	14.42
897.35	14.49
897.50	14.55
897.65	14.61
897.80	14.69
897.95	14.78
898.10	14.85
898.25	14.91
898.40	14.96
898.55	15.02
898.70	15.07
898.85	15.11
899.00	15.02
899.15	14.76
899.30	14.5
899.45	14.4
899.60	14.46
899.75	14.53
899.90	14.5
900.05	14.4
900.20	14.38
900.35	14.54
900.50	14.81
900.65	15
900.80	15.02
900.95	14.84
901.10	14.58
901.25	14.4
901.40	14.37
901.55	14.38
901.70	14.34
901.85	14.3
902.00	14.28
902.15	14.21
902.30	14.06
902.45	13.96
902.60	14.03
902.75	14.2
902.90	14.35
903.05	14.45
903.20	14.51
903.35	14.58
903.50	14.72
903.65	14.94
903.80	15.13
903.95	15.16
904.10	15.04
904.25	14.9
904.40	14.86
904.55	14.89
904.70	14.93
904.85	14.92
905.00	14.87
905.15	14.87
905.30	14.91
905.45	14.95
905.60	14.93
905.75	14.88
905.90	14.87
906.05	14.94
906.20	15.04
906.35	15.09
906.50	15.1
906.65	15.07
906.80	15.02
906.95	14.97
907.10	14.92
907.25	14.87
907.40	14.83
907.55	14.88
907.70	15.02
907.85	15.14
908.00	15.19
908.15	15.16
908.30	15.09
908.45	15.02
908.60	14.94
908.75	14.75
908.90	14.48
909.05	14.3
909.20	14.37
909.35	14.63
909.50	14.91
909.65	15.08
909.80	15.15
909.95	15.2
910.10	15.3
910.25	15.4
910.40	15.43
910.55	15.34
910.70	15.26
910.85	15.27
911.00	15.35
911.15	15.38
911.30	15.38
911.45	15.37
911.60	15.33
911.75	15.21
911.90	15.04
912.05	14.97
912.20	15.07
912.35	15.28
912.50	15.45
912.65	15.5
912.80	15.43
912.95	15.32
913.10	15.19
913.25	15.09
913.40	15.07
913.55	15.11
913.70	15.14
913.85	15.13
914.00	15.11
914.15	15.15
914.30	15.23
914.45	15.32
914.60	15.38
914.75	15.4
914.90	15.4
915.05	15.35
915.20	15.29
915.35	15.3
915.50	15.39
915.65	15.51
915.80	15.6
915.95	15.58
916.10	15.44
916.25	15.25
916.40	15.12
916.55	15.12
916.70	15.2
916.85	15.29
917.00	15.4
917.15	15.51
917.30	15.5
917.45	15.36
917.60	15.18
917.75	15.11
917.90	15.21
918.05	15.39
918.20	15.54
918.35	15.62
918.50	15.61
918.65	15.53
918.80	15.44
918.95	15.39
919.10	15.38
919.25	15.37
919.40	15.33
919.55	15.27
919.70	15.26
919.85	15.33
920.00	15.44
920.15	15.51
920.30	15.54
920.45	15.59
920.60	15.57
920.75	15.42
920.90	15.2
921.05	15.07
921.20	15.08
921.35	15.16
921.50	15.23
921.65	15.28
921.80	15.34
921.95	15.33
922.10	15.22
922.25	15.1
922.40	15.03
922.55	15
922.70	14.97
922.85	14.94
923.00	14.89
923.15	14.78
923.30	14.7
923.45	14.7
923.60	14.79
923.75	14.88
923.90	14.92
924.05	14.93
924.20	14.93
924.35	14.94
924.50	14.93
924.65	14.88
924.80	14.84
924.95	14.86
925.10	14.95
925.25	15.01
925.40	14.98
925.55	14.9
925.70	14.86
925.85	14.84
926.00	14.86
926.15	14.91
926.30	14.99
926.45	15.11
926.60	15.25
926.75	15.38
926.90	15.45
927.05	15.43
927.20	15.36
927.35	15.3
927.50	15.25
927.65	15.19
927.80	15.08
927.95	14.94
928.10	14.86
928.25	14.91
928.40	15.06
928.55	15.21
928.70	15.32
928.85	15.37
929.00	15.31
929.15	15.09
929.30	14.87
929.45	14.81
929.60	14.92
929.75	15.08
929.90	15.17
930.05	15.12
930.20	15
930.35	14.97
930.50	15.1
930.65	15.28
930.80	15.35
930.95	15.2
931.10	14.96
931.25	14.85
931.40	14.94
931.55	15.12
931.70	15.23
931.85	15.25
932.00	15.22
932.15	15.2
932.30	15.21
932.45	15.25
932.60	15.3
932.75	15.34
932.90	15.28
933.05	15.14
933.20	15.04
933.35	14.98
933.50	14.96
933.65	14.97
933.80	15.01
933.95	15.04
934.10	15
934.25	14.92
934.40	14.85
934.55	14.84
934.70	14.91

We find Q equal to 1.0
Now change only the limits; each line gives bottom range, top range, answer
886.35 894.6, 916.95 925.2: 1.06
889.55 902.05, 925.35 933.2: 1.04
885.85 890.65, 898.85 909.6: 1.04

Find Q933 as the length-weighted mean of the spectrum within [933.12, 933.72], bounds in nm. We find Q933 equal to 15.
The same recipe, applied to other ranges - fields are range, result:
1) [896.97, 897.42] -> 14.4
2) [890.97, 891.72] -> 14.9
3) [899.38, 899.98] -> 14.5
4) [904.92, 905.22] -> 14.9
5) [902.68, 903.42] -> 14.4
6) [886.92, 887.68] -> 13.8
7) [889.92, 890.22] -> 14.3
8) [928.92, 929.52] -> 15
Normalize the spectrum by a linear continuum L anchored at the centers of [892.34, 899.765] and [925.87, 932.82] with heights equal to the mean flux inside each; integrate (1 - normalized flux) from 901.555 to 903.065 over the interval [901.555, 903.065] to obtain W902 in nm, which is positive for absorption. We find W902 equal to 0.05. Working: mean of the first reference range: 14.6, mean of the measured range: 14.2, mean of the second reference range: 15.1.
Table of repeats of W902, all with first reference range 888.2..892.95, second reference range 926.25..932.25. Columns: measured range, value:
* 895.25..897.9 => 0.02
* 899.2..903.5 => 0.07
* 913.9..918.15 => -0.11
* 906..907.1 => -0.02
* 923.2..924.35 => 0.02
